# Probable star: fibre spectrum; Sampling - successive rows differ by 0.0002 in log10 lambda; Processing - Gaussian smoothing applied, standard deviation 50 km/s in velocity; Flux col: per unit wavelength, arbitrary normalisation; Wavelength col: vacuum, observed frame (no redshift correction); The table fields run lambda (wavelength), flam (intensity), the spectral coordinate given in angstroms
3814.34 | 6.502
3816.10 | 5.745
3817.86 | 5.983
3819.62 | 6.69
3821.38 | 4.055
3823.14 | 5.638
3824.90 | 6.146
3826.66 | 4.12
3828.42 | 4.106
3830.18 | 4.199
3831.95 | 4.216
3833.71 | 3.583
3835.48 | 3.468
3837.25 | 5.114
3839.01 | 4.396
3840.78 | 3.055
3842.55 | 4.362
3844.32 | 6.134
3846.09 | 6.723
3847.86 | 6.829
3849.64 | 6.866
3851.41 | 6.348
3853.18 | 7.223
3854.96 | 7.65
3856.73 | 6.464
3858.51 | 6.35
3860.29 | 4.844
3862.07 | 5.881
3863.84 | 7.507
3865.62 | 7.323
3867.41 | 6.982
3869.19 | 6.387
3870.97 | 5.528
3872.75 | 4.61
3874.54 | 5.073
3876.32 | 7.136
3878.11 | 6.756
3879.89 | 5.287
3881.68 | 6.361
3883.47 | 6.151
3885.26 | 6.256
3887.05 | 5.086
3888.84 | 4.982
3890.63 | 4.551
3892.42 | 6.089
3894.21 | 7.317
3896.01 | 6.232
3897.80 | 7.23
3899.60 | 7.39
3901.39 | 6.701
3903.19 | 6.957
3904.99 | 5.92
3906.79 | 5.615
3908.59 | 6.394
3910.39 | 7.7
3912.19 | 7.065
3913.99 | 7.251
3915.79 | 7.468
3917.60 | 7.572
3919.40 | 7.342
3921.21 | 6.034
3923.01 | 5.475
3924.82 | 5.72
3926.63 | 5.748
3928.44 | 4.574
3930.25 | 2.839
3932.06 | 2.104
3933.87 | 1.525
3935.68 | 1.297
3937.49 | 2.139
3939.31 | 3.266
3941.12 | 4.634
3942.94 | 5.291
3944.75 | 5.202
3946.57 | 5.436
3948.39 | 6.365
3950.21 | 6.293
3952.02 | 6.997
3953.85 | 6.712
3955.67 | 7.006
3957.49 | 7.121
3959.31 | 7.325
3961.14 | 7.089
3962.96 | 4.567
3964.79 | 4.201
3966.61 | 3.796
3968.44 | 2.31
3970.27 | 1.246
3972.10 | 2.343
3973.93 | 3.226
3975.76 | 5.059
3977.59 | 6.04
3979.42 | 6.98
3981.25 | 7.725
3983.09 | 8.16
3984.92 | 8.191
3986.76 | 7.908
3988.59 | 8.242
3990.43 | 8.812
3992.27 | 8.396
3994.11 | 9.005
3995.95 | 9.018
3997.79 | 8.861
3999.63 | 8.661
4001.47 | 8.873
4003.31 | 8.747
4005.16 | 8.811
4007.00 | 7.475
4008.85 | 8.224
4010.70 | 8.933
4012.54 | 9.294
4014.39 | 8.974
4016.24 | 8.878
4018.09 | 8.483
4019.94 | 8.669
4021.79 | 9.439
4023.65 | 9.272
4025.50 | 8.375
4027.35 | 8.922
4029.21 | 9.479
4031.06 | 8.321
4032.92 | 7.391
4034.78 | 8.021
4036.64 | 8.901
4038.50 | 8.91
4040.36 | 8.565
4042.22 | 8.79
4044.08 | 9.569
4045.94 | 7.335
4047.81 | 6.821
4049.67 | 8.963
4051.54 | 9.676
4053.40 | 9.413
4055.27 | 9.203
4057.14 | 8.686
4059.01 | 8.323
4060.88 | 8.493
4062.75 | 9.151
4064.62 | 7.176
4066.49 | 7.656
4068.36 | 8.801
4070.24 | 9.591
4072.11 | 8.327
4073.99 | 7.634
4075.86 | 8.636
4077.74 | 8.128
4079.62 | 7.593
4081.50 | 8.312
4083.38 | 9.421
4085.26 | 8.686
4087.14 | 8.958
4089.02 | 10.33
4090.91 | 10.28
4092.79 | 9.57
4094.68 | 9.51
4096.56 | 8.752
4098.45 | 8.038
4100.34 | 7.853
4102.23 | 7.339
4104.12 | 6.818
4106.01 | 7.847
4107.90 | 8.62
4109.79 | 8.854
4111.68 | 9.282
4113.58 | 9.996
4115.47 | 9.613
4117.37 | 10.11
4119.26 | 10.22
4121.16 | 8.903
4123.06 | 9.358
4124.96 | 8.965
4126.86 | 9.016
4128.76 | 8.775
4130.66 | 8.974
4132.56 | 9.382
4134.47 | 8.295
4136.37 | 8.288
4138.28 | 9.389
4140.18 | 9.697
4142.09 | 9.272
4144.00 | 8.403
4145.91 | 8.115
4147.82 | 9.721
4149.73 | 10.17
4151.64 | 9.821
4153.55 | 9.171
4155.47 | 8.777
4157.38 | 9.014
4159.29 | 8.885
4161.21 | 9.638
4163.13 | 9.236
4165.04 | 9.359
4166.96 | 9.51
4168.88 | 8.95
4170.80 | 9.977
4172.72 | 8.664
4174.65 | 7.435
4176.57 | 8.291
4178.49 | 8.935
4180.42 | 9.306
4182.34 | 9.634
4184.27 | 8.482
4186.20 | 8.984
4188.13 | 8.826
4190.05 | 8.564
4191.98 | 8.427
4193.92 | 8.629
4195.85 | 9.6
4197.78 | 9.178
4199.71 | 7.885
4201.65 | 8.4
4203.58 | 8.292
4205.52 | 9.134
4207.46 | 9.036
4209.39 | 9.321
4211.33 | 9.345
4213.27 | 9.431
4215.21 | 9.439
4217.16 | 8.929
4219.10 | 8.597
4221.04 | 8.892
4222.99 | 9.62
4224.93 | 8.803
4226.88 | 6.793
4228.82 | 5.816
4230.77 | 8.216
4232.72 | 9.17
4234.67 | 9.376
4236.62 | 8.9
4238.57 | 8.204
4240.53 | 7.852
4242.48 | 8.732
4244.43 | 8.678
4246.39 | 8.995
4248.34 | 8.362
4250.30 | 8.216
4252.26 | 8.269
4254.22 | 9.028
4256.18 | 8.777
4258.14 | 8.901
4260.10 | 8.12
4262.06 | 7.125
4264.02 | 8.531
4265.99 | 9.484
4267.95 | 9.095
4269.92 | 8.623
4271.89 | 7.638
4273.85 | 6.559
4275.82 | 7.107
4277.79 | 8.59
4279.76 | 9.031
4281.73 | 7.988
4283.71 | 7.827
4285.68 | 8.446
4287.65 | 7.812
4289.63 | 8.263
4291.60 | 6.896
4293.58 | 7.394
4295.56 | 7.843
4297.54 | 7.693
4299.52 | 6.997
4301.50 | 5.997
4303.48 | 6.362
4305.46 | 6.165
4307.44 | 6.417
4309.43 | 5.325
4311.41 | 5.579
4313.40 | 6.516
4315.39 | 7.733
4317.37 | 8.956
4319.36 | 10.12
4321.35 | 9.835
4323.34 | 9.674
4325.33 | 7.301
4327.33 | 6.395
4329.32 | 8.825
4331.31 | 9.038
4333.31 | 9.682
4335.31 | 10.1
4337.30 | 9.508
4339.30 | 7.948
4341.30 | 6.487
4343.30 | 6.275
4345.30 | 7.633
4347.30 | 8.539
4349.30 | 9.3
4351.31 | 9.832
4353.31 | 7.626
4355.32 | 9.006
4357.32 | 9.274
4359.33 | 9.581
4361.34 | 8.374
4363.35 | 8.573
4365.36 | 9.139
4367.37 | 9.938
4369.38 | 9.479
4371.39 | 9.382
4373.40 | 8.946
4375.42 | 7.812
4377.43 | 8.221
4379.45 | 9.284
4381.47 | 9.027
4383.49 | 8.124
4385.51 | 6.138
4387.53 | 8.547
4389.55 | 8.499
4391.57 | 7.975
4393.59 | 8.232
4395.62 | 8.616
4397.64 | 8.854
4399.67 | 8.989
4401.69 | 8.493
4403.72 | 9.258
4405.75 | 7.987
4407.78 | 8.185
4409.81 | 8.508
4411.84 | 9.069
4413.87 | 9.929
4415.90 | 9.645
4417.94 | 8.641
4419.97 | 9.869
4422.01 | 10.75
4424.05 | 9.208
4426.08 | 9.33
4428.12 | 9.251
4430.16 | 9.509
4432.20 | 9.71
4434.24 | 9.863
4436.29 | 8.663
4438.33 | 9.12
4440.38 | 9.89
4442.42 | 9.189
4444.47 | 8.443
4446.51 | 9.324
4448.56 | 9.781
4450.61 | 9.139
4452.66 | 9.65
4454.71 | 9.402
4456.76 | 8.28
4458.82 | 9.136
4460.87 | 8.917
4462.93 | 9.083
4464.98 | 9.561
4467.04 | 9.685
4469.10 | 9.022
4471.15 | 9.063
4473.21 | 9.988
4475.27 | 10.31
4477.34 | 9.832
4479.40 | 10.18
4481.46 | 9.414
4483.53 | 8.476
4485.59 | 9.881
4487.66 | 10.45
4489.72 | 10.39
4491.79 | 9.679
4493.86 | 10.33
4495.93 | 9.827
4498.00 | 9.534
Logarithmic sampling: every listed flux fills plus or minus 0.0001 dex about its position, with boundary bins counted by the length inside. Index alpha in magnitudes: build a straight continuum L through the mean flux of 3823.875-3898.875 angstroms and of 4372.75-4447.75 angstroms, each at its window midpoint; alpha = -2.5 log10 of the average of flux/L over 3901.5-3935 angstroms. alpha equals 0.06 mag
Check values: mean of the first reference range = 5.74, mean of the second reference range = 8.9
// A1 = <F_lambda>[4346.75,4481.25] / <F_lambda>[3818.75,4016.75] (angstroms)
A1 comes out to 1.5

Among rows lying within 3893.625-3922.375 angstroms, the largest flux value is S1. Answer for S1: 7.7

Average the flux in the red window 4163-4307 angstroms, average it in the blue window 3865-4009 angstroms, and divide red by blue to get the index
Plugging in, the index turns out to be 1.4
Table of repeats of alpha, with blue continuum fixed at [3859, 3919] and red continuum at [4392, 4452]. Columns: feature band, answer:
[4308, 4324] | 0.09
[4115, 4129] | -0.23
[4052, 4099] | -0.19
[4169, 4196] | -0.12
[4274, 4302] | 0.10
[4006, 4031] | -0.24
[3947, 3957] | 0.01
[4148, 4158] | -0.21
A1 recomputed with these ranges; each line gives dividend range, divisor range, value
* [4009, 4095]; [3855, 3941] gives 1.52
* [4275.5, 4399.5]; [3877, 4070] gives 1.18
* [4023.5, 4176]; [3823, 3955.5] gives 1.56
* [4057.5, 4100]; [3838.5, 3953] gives 1.50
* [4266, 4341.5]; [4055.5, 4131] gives 0.90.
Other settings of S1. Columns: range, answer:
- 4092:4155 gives 10.22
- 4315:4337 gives 10.12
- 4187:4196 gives 9.6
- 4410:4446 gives 10.75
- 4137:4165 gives 10.17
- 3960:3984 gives 8.16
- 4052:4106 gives 10.33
